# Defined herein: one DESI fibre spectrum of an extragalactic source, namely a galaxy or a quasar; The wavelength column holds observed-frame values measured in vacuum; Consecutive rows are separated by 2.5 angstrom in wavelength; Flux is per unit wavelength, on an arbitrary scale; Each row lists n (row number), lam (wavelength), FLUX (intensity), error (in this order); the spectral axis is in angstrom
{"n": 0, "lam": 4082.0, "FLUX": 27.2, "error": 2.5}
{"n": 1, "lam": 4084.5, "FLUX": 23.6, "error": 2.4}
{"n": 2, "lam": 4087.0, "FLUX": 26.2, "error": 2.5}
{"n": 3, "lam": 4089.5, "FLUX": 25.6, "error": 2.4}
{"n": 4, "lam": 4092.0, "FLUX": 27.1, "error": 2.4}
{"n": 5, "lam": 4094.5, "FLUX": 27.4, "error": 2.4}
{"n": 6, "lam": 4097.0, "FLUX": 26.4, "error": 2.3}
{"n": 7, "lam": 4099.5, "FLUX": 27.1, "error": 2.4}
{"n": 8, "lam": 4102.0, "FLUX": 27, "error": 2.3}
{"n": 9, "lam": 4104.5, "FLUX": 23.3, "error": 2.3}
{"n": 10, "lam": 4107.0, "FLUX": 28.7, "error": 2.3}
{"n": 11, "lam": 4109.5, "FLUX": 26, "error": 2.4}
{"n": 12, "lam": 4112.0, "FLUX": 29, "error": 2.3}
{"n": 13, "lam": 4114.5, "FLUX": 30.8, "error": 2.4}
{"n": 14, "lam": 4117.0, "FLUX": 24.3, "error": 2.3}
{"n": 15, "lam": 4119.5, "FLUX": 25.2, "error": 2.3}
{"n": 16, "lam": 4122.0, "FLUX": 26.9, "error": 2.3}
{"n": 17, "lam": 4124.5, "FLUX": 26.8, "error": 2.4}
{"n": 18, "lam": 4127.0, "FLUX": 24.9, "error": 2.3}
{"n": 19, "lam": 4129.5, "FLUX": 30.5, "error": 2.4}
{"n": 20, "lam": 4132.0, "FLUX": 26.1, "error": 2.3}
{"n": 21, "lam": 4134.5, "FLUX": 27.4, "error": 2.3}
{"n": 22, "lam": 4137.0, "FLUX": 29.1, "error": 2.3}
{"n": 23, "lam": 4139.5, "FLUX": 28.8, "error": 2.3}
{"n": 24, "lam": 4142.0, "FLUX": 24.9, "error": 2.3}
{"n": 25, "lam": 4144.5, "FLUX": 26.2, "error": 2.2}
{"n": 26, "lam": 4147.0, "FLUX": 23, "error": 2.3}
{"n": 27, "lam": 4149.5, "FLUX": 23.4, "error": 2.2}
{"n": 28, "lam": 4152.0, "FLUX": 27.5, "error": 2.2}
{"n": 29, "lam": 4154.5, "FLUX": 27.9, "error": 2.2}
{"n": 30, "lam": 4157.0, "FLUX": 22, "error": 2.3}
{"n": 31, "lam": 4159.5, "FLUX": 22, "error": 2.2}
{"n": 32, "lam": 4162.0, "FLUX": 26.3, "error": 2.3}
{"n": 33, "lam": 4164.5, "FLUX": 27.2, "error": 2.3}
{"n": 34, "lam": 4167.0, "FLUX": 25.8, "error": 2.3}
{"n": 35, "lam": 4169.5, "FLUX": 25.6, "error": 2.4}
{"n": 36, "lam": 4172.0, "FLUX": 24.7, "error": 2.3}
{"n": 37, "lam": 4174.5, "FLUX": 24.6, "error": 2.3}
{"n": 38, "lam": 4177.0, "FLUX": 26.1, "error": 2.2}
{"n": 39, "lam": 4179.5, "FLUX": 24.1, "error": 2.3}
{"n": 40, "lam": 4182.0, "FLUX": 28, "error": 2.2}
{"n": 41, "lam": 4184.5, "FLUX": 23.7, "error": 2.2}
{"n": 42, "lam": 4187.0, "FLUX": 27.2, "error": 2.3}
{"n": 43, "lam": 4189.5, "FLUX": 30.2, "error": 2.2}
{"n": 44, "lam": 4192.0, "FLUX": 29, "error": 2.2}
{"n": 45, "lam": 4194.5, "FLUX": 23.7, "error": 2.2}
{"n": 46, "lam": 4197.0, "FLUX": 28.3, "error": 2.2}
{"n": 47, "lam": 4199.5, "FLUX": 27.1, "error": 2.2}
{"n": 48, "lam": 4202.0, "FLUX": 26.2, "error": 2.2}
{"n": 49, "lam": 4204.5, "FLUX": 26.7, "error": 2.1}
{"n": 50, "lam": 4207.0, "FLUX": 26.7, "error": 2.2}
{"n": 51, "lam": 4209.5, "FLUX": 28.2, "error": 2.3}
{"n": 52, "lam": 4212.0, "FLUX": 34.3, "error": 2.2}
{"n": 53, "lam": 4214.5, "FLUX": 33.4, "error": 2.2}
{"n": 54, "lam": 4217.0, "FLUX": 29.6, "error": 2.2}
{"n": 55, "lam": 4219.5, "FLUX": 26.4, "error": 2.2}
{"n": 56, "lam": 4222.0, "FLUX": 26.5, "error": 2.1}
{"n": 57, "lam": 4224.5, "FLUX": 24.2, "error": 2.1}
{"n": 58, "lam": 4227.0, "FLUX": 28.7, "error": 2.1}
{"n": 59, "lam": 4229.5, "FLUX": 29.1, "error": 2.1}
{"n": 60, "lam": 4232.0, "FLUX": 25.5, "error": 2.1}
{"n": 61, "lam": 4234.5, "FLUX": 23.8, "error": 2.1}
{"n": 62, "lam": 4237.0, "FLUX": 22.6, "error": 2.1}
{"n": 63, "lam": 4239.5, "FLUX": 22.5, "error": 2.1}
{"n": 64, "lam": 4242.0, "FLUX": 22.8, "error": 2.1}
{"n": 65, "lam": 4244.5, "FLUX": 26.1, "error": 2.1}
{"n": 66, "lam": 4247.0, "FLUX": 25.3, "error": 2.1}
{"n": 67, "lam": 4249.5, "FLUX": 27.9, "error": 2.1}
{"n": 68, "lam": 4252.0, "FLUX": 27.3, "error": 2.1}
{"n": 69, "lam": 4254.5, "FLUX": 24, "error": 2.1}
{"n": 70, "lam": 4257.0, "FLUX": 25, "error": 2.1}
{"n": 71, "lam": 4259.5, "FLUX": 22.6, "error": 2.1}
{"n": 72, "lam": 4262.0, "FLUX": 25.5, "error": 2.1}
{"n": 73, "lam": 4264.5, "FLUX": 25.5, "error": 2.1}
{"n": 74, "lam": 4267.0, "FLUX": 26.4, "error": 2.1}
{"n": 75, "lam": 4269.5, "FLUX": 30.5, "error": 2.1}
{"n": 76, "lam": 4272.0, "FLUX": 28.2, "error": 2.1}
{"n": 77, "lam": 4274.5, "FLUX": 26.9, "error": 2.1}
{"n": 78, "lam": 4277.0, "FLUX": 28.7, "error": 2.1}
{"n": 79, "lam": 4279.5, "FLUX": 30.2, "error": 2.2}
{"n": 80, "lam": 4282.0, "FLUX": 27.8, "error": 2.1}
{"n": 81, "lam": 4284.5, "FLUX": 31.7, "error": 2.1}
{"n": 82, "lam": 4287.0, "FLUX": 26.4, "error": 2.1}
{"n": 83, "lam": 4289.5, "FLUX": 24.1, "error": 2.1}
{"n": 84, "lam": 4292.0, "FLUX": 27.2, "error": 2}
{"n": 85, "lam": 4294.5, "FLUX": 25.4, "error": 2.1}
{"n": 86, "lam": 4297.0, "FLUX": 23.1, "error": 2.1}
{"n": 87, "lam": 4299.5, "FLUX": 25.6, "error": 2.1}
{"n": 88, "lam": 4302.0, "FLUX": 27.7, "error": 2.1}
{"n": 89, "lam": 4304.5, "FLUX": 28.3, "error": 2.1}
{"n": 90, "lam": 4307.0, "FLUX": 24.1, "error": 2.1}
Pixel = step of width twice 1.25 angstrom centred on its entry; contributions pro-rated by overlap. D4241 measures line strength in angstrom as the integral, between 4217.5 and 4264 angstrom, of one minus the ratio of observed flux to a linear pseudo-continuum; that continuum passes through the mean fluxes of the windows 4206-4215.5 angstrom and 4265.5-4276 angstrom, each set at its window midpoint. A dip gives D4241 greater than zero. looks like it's 6.2 angstrom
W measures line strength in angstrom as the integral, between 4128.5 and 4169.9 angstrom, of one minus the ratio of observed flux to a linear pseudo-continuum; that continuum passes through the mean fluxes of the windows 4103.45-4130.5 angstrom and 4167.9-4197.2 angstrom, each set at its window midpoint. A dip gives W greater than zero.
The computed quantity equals 0.8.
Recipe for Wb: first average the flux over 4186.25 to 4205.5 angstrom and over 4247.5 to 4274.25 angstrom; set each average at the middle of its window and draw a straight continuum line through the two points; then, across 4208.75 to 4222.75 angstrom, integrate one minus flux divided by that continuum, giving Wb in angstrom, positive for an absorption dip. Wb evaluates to -1.5 angstrom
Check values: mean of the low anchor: 27.3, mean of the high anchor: 26.3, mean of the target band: 29.9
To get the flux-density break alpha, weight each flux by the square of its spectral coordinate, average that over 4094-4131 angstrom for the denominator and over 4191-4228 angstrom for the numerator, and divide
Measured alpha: 1.09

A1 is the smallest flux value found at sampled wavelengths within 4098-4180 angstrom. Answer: 22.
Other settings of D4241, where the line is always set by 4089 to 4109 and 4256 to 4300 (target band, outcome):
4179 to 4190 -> 0.0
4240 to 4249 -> 0.6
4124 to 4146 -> -0.4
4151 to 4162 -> 0.7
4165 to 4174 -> 0.4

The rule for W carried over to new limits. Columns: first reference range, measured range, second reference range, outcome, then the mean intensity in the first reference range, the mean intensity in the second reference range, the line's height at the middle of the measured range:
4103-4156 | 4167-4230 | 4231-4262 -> -4.4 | 26.7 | 24.6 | 25.5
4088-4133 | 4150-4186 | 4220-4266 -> 1.1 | 26.8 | 25.3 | 26.2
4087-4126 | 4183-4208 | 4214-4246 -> -0.6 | 26.7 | 26.1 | 26.3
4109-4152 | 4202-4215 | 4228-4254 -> -1.8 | 26.7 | 25.3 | 25.7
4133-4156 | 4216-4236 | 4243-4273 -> -0.3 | 26.4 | 26.1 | 26.2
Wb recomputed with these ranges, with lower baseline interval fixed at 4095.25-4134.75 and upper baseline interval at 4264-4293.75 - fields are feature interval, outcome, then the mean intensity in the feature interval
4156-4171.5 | 1.3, 24.9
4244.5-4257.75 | 0.8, 26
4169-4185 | 1.1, 25.3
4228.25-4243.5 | 1.7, 24.4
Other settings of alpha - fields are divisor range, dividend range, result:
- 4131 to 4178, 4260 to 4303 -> 1.12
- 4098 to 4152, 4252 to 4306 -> 1.08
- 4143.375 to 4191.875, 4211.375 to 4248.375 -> 1.07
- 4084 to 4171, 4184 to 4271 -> 1.06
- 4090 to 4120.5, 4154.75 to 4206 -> 1.00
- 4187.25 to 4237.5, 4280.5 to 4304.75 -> 1.01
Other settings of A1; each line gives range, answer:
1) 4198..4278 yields 22.5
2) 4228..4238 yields 22.6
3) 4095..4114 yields 23.3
